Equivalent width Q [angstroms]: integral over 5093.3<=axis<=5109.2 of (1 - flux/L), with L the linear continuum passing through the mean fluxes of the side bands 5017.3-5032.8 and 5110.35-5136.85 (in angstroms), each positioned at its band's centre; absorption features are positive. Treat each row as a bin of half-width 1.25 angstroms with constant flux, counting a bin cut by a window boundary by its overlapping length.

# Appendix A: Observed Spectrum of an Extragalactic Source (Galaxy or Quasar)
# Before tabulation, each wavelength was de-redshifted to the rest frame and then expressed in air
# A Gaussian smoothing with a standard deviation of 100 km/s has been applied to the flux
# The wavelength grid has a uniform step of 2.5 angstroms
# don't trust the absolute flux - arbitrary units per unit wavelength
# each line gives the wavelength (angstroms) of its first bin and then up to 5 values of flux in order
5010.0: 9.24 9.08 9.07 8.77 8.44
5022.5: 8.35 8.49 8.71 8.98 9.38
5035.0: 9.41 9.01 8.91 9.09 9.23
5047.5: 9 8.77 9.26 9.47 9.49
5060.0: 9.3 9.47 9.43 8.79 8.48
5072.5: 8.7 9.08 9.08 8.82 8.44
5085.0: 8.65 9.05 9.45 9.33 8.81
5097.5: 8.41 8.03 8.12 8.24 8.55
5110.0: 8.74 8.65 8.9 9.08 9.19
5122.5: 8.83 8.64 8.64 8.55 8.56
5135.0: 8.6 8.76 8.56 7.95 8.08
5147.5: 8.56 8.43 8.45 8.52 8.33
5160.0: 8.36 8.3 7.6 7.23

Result 0.6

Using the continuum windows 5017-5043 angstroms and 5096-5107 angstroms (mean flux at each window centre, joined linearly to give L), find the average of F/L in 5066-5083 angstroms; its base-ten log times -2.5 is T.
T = -0.04 mag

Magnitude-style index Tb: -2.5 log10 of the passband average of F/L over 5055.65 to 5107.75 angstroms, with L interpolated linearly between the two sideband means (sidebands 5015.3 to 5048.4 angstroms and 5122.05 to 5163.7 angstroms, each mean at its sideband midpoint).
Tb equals -0.02 mag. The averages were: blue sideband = 8.91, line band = 8.86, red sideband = 8.47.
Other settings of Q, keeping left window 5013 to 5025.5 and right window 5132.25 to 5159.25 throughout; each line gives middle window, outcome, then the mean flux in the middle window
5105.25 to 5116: -0.21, 8.66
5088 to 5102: -0.43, 8.78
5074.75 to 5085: -0.31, 8.81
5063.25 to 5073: -0.37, 8.89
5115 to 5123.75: -0.55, 9.01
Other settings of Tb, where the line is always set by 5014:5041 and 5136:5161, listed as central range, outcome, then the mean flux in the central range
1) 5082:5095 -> -0.05 mag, 9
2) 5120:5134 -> -0.03 mag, 8.69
